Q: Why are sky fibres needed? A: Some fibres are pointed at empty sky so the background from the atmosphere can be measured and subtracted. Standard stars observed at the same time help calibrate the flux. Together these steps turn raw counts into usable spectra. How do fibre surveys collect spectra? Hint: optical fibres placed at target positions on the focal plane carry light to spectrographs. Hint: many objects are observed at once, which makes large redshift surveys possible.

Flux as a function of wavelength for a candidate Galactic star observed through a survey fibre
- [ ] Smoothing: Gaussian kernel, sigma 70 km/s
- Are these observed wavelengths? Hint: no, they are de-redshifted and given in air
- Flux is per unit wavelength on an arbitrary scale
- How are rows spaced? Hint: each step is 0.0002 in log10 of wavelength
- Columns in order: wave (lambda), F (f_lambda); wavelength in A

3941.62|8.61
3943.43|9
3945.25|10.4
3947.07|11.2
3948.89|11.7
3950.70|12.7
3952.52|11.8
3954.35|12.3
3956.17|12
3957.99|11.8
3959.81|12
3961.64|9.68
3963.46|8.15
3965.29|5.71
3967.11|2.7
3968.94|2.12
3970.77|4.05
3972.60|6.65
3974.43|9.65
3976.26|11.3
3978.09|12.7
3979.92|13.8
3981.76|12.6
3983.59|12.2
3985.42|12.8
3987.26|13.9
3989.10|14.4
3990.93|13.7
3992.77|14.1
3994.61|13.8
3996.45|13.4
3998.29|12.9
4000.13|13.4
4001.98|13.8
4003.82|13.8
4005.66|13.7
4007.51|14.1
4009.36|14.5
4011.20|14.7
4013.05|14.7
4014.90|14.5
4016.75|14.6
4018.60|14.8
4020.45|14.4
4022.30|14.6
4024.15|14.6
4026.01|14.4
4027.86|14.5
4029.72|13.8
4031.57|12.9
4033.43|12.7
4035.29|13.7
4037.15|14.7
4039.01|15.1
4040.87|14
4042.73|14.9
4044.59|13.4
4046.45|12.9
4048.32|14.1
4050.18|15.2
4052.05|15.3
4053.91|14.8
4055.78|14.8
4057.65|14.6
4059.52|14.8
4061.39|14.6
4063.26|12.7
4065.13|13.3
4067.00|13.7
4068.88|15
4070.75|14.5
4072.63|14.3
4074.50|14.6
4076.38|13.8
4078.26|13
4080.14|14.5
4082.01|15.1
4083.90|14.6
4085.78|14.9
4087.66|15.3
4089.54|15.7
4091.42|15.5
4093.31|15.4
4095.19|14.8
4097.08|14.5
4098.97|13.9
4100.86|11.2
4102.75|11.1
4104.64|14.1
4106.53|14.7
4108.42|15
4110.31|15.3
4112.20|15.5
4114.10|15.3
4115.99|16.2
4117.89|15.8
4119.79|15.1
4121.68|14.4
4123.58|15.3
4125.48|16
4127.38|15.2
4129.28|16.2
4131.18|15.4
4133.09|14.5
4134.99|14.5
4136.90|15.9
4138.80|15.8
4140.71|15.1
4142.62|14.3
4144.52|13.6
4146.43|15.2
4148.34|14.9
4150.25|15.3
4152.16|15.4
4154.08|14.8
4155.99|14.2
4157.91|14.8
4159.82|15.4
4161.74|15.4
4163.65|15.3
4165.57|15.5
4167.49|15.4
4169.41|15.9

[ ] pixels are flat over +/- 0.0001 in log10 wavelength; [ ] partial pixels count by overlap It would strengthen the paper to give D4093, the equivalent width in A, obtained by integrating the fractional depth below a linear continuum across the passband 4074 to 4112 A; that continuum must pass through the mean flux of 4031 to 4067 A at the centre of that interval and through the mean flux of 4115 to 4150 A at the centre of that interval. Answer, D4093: 0.83 A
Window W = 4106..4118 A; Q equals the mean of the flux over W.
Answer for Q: 15.4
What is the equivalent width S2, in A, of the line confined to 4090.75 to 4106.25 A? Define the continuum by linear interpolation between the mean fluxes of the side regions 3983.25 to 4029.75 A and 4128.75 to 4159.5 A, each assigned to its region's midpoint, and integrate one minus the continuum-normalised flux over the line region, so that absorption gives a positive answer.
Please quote 0.9 A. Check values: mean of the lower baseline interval 14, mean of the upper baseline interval 15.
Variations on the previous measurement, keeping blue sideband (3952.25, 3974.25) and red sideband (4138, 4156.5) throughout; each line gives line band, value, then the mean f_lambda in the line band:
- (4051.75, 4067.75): -3.5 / 14.3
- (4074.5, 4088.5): -2.2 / 14.5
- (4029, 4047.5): -4.9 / 13.8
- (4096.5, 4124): -1.9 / 14.5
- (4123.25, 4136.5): -1.0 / 15.3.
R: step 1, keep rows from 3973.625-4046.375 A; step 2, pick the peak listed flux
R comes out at 15.1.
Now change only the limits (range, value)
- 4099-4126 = 16.2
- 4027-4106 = 15.7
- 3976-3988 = 13.9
